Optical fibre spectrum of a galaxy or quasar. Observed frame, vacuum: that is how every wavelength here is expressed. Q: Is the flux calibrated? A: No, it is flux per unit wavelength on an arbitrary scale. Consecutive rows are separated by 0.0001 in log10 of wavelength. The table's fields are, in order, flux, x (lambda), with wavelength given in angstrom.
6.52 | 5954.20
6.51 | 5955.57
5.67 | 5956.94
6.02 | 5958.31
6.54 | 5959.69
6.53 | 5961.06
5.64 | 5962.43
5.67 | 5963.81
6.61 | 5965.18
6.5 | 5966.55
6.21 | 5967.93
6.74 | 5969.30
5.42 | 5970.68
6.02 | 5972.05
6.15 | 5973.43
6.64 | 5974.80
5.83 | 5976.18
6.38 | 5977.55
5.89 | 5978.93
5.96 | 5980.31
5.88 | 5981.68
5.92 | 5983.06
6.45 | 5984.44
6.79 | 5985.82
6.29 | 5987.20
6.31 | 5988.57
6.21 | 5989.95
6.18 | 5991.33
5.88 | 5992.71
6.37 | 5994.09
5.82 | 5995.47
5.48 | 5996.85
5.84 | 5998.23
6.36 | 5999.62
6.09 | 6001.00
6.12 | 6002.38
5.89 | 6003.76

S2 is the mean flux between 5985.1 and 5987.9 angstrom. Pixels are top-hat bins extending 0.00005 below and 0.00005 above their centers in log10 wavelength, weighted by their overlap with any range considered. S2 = 6.55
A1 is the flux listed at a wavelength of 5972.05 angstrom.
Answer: 6.02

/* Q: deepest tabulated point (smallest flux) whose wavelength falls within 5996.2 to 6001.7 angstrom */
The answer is 5.48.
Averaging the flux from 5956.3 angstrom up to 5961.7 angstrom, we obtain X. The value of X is 6.19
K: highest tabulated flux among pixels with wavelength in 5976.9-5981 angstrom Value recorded 6.38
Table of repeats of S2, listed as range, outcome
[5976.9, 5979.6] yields 6.13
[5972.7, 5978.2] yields 6.25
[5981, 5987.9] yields 6.27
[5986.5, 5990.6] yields 6.28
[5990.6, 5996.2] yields 6.06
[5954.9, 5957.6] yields 6.09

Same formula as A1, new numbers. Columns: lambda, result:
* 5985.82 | 6.79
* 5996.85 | 5.48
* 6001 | 6.09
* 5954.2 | 6.52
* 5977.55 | 6.38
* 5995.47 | 5.82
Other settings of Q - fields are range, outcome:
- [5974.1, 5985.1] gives 5.83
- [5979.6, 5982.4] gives 5.88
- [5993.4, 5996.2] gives 5.82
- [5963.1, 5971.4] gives 5.42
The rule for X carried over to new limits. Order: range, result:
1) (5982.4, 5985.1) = 6.18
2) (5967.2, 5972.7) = 6.1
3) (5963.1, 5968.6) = 6.24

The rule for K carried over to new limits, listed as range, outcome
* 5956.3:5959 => 6.02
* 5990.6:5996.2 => 6.37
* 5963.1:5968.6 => 6.61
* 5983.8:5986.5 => 6.79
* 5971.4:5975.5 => 6.64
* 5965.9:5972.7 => 6.74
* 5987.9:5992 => 6.31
